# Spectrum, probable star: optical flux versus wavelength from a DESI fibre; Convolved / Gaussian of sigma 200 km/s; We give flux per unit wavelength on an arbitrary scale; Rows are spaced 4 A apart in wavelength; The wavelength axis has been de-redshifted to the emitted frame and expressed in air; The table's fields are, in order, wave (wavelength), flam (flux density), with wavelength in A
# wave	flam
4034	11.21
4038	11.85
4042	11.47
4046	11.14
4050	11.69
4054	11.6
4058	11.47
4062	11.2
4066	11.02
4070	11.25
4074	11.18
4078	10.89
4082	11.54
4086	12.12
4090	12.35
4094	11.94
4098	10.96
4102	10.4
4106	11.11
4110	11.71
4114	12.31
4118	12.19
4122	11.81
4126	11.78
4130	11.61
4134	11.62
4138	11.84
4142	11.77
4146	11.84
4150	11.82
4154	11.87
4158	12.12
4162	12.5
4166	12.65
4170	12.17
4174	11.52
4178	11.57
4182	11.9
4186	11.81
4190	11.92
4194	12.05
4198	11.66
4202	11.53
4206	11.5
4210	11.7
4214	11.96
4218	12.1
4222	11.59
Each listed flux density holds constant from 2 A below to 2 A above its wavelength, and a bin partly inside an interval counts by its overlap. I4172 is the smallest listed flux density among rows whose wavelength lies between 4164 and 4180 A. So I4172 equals 11.52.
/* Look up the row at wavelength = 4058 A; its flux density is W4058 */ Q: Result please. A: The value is 11.47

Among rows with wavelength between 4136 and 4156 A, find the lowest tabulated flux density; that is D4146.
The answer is 11.77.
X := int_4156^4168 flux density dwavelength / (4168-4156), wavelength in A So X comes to 12.4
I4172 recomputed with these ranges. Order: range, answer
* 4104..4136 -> 11.11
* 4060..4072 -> 11.02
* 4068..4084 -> 10.89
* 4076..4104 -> 10.4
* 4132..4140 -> 11.62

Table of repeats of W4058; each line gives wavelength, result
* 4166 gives 12.65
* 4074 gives 11.18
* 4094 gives 11.94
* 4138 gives 11.84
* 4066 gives 11.02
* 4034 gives 11.21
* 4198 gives 11.66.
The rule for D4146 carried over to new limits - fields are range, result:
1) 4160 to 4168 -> 12.5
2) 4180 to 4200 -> 11.66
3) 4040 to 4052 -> 11.14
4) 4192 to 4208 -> 11.5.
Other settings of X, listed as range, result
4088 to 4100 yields 11.8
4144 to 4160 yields 11.9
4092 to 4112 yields 11.2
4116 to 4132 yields 11.8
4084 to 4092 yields 12.2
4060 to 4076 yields 11.2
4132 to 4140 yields 11.7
